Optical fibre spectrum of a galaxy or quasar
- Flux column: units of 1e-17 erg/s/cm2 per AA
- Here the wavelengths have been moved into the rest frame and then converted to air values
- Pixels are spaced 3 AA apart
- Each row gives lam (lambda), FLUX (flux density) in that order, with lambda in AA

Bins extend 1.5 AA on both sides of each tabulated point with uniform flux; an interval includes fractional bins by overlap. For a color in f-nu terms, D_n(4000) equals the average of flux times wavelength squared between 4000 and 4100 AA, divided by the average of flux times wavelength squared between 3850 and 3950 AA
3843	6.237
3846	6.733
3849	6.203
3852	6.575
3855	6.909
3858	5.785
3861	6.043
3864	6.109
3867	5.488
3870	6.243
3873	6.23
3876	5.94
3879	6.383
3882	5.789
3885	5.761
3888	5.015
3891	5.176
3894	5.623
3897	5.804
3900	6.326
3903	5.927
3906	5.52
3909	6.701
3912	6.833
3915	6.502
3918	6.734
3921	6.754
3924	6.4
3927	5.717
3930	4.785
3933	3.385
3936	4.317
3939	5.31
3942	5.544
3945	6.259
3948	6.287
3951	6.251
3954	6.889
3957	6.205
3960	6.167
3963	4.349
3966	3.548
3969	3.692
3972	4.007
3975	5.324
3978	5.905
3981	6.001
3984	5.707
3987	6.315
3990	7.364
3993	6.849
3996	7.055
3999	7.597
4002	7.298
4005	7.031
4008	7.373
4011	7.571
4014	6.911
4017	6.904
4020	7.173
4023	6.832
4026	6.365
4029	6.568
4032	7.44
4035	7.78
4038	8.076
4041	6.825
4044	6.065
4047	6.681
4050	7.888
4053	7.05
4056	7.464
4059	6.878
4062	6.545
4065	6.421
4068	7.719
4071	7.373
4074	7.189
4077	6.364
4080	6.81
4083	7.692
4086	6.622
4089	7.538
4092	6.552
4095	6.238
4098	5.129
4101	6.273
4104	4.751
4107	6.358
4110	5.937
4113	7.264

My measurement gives 1.28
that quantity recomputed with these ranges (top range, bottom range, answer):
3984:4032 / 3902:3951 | 1.25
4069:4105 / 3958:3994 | 1.28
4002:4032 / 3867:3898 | 1.30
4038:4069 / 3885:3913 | 1.29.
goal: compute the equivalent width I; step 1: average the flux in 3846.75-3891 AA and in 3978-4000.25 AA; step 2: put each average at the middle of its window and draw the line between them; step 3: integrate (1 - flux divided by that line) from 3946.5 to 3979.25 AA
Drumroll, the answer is 5.89 AA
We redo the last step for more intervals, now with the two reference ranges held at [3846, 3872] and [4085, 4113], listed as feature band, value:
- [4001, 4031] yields -3.9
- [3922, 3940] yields 3.4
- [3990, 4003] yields -2.1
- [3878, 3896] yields 1.7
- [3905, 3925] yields -1.0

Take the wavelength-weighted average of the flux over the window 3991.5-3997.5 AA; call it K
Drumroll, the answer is 6.95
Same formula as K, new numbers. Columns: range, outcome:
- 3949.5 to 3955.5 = 6.57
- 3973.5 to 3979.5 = 5.61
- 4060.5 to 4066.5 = 6.48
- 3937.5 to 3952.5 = 5.93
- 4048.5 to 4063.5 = 7.17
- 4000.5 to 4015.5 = 7.24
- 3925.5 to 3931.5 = 5.25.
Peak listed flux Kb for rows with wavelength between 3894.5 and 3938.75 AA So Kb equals 6.833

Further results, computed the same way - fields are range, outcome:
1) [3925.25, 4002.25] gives 7.597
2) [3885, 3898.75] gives 5.804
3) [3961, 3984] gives 6.001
